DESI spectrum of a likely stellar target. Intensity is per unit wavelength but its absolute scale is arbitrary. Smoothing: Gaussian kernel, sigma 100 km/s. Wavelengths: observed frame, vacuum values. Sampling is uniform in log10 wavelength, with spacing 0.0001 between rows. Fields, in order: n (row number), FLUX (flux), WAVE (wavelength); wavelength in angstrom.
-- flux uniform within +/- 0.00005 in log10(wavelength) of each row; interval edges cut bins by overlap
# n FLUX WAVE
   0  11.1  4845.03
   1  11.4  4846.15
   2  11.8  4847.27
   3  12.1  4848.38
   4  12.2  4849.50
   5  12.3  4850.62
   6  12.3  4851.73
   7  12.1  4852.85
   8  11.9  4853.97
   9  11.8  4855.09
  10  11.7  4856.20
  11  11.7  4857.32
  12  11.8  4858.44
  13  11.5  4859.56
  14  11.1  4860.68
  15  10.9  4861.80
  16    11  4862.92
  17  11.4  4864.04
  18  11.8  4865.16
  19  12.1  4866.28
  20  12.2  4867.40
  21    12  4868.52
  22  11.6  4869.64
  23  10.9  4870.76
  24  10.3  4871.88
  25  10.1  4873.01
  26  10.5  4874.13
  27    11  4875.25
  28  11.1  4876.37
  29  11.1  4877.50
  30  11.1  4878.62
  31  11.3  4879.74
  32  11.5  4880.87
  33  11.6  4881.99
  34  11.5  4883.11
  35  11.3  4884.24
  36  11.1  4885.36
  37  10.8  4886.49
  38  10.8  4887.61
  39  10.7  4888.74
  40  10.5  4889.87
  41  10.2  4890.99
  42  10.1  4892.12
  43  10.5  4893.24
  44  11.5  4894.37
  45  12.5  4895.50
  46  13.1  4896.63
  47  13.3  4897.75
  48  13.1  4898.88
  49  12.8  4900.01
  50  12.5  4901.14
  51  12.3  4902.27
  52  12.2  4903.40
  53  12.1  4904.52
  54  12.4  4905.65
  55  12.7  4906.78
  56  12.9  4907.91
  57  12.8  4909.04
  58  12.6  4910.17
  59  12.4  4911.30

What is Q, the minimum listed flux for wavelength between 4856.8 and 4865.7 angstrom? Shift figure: 10.9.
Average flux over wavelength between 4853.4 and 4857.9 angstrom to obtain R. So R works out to 11.8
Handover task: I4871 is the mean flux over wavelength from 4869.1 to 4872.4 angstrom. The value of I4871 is 10.9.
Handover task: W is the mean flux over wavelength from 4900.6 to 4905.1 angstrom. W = 12.3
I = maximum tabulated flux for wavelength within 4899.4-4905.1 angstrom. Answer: 12.8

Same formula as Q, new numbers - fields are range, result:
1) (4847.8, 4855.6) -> 11.8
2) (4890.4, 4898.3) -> 10.1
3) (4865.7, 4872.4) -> 10.3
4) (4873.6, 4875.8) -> 10.5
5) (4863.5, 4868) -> 11.4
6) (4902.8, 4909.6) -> 12.1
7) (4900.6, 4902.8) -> 12.3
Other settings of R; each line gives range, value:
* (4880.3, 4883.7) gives 11.5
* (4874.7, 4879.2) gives 11.1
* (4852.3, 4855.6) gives 11.9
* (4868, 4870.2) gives 11.8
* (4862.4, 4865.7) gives 11.4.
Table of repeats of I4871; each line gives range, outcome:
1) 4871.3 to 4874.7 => 10.3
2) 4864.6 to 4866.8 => 11.9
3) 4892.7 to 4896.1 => 11.5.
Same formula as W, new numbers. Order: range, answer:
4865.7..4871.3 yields 11.8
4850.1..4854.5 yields 12.2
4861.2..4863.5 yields 11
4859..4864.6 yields 11.2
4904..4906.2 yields 12.2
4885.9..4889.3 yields 10.8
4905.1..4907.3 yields 12.5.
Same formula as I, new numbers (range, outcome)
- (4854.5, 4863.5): 11.8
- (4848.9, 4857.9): 12.3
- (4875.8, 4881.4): 11.5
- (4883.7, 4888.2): 11.3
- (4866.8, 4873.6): 12.2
